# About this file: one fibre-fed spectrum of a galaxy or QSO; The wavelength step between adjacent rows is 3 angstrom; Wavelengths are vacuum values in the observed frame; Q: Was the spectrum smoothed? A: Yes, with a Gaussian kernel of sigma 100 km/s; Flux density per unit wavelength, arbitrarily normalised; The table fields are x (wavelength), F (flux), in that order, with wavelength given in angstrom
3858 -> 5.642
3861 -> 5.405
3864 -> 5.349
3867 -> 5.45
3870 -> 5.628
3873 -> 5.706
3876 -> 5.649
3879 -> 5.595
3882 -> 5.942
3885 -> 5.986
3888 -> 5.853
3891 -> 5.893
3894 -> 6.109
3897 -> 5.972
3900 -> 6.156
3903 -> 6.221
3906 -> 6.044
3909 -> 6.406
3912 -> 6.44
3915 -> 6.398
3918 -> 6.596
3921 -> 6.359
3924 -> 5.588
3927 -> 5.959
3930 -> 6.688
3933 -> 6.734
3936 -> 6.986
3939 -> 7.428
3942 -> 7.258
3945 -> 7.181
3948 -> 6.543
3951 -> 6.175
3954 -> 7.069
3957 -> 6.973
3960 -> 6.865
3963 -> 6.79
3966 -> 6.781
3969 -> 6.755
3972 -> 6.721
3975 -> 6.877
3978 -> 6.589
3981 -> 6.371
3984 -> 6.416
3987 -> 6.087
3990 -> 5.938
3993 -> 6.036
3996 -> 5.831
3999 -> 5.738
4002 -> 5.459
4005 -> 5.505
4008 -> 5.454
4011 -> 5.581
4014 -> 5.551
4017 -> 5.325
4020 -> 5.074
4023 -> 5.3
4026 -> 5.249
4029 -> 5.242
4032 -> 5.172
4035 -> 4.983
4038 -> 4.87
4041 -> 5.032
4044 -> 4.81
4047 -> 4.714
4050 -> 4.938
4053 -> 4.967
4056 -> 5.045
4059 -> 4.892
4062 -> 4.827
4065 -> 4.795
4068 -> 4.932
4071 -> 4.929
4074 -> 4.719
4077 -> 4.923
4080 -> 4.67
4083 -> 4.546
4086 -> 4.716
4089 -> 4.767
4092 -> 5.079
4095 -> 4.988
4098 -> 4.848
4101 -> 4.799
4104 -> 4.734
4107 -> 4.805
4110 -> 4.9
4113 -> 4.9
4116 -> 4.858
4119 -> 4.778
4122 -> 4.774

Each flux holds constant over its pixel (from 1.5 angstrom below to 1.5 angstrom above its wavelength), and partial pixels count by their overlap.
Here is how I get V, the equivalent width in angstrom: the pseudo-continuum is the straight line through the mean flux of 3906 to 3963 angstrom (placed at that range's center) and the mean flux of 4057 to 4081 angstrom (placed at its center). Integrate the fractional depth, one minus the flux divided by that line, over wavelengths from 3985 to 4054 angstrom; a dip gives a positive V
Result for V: 2.0 angstrom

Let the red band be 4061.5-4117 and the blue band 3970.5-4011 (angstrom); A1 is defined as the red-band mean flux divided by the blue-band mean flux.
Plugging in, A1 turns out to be 0.8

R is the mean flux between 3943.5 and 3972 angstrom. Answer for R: 6.79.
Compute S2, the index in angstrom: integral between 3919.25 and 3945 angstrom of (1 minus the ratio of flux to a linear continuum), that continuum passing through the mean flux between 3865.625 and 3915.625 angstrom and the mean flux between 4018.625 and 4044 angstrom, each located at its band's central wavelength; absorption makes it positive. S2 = -4.31 angstrom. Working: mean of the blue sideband 5.96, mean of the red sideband 5.1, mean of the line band 6.66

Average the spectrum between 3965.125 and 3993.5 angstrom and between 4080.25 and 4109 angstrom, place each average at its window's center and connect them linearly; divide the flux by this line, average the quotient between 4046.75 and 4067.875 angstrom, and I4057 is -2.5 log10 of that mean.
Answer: 0.09 mag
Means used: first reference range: 6.46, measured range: 4.9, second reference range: 4.8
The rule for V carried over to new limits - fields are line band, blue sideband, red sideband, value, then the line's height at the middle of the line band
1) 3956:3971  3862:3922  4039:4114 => -3.5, 5.54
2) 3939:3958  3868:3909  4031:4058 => -4.7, 5.54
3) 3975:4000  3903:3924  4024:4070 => -2.7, 5.56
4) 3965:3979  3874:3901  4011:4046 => -3.3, 5.45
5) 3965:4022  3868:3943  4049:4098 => -5.0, 5.5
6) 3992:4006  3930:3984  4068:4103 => 1.0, 6.16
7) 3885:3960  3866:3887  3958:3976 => -2.2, 6.27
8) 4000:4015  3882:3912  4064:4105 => -0.5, 5.34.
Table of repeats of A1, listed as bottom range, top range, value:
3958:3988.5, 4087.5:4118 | 0.73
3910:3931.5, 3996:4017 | 0.88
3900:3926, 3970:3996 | 1.02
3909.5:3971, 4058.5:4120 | 0.72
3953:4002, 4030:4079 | 0.76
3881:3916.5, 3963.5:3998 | 1.05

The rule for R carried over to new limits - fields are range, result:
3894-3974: 6.57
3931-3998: 6.65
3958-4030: 5.99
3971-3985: 6.6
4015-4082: 4.97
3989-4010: 5.7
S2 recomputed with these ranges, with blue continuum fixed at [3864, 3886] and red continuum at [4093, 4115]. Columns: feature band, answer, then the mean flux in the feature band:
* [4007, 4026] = -0.7 angstrom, 5.37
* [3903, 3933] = -4.2 angstrom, 6.3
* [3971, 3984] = -3.2 angstrom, 6.61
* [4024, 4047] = 0.3 angstrom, 5.03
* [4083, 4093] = 0.2 angstrom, 4.8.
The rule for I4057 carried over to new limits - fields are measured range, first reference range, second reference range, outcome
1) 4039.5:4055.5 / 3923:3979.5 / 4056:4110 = 0.094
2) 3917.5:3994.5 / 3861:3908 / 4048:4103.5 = -0.206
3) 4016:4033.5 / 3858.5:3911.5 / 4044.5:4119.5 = -0.018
